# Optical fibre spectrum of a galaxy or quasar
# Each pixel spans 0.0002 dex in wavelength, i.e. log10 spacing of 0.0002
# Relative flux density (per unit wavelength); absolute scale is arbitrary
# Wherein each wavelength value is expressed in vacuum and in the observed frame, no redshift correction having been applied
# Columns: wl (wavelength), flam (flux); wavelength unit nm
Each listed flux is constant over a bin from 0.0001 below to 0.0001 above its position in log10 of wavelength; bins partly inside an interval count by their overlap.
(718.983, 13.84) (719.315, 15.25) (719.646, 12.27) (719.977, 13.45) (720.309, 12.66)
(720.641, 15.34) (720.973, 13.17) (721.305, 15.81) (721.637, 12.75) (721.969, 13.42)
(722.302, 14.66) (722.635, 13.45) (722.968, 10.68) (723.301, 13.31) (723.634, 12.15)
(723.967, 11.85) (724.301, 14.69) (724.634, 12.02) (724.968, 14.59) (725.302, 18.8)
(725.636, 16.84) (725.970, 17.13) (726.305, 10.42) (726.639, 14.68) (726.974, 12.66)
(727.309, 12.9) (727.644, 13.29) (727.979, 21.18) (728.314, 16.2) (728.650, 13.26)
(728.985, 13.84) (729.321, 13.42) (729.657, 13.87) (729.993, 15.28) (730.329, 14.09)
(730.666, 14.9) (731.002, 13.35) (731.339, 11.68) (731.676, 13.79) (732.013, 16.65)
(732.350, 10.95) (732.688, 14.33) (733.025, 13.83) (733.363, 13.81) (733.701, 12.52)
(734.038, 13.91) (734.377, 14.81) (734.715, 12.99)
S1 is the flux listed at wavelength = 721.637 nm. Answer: 12.75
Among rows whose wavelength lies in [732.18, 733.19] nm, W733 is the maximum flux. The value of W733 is 14.33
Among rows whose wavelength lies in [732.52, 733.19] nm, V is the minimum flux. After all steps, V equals 13.83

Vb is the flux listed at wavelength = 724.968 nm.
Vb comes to 14.59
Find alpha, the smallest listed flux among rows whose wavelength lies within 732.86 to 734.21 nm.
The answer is 12.52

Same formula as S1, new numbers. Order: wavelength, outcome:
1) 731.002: 13.35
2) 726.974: 12.66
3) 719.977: 13.45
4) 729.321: 13.42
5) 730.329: 14.09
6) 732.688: 14.33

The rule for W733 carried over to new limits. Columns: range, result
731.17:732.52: 16.65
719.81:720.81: 15.34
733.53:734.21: 13.91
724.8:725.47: 18.8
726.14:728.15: 21.18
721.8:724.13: 14.66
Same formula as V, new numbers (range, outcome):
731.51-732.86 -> 10.95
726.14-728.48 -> 10.42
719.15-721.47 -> 12.27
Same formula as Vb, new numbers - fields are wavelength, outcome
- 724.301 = 14.69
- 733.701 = 12.52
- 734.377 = 14.81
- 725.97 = 17.13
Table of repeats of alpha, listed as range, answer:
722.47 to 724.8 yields 10.68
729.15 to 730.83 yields 13.42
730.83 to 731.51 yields 11.68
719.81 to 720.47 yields 12.66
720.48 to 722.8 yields 12.75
